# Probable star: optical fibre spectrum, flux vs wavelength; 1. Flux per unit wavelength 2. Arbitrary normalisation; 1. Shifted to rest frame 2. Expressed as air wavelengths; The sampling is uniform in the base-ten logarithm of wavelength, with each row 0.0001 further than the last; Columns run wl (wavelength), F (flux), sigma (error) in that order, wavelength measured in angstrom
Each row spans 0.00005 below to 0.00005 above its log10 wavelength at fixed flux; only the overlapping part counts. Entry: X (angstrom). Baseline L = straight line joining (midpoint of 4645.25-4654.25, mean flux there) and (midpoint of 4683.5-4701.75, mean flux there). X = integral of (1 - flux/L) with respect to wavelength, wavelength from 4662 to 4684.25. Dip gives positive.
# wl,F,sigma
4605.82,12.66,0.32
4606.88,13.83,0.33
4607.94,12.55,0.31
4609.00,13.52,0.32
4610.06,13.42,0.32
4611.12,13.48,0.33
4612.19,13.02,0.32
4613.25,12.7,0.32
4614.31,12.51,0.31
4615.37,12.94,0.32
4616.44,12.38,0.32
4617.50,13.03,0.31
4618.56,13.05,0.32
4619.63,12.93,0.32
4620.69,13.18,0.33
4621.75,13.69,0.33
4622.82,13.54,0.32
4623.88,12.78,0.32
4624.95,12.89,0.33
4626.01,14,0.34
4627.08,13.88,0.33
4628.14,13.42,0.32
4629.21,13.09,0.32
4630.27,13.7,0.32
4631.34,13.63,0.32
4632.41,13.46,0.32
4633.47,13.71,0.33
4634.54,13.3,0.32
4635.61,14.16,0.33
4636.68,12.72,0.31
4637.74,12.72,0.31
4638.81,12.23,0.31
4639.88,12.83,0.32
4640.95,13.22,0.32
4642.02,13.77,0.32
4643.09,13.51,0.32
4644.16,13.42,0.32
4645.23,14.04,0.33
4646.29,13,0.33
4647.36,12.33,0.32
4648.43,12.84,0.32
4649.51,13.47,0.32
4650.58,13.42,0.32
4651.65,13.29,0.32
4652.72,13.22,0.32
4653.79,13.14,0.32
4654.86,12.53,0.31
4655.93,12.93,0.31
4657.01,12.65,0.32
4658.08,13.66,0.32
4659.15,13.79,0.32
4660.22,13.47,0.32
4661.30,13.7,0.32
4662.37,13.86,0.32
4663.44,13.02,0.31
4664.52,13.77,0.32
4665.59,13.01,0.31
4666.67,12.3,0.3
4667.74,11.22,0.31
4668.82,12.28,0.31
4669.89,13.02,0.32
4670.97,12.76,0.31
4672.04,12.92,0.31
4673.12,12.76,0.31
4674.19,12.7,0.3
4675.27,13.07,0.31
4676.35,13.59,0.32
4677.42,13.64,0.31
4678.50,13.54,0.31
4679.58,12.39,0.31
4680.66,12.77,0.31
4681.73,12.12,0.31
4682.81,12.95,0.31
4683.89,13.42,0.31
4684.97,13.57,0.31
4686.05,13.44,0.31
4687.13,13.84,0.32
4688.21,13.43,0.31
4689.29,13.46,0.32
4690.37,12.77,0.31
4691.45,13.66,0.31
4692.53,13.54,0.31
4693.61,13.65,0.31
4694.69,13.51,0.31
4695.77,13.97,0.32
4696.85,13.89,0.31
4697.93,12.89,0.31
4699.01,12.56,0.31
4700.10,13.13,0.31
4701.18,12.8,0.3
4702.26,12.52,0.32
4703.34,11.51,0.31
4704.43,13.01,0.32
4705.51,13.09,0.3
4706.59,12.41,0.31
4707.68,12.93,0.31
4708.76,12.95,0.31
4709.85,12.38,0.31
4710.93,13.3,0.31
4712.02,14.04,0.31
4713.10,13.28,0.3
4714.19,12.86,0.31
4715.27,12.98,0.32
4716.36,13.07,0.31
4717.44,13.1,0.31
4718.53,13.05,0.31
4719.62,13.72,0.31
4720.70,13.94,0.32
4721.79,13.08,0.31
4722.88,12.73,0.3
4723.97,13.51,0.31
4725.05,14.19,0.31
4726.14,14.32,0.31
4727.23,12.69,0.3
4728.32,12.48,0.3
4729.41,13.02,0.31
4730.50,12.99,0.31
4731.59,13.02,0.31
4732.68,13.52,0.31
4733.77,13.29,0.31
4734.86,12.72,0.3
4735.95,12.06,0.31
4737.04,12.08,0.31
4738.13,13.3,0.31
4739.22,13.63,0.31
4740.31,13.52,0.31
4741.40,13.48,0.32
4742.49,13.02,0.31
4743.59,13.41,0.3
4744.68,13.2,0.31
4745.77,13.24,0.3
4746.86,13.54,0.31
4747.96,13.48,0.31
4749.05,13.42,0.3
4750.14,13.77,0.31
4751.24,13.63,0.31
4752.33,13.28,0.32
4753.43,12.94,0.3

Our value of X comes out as 0.6 angstrom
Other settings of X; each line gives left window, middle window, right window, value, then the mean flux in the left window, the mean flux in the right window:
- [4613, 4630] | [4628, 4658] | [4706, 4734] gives -0.1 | 13.1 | 13.2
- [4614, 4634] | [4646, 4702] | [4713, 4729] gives 0.6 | 13.3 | 13.3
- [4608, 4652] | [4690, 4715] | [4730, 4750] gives 0.2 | 13.2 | 13.2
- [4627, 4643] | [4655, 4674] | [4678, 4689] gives 0.3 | 13.3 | 13.1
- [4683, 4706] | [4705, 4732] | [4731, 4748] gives 0.0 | 13.2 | 13.1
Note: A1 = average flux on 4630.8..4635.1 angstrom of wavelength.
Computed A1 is 13.5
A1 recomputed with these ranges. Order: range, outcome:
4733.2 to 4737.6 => 12.6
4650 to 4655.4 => 13.1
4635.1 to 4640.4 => 12.9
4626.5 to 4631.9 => 13.5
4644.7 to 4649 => 13.1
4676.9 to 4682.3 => 12.9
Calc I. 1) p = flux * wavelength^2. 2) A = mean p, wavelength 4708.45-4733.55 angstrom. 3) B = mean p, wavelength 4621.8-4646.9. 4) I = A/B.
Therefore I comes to 1.0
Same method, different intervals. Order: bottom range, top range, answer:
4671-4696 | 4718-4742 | 1.02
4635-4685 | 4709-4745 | 1.04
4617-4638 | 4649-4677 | 0.99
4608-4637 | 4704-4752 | 1.04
